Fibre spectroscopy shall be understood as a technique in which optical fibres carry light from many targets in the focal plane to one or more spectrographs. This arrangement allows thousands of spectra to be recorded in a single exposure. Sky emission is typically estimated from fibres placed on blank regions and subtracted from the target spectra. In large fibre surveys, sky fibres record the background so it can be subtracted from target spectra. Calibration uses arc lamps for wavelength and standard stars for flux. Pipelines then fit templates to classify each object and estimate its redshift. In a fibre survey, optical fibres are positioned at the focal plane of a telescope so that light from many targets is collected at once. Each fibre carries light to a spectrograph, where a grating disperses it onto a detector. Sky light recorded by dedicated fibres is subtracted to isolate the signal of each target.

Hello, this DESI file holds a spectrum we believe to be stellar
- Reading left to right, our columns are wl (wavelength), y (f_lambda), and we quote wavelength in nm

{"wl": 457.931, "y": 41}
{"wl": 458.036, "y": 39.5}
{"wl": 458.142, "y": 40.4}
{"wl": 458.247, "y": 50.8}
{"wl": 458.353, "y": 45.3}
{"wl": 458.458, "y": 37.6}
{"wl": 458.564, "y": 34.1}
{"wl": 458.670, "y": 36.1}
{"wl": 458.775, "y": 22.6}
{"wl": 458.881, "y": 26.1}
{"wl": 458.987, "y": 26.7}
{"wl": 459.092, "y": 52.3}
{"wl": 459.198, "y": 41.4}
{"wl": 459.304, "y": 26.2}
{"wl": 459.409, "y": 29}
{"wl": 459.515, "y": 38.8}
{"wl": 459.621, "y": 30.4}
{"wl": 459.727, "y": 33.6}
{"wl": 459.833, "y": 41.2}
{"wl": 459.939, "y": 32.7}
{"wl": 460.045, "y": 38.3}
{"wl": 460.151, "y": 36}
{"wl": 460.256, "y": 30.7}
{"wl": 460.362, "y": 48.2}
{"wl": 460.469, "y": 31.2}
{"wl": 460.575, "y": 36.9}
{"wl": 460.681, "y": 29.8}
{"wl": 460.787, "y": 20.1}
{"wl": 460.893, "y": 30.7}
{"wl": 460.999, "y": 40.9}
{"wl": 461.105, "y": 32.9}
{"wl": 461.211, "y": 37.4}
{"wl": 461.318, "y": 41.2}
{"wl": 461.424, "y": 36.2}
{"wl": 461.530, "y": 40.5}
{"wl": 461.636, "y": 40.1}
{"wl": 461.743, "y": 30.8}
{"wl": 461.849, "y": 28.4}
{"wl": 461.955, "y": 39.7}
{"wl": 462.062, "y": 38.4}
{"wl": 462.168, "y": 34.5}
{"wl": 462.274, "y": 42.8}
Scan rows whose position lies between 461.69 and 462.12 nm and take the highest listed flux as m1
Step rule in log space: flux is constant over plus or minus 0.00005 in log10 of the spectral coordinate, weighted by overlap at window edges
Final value 39.7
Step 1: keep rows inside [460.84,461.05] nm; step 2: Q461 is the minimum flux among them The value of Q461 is 30.7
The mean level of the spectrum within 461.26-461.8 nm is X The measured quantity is 37.7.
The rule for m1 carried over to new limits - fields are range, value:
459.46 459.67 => 38.8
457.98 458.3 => 50.8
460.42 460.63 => 36.9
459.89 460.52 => 48.2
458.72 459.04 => 26.7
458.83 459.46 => 52.3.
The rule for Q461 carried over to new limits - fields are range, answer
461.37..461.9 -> 28.4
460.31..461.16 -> 20.1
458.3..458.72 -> 34.1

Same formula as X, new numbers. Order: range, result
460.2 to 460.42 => 39.2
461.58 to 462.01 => 34.8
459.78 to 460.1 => 37.4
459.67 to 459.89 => 37.1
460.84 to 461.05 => 35.8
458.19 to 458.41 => 47.8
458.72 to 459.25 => 33.8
